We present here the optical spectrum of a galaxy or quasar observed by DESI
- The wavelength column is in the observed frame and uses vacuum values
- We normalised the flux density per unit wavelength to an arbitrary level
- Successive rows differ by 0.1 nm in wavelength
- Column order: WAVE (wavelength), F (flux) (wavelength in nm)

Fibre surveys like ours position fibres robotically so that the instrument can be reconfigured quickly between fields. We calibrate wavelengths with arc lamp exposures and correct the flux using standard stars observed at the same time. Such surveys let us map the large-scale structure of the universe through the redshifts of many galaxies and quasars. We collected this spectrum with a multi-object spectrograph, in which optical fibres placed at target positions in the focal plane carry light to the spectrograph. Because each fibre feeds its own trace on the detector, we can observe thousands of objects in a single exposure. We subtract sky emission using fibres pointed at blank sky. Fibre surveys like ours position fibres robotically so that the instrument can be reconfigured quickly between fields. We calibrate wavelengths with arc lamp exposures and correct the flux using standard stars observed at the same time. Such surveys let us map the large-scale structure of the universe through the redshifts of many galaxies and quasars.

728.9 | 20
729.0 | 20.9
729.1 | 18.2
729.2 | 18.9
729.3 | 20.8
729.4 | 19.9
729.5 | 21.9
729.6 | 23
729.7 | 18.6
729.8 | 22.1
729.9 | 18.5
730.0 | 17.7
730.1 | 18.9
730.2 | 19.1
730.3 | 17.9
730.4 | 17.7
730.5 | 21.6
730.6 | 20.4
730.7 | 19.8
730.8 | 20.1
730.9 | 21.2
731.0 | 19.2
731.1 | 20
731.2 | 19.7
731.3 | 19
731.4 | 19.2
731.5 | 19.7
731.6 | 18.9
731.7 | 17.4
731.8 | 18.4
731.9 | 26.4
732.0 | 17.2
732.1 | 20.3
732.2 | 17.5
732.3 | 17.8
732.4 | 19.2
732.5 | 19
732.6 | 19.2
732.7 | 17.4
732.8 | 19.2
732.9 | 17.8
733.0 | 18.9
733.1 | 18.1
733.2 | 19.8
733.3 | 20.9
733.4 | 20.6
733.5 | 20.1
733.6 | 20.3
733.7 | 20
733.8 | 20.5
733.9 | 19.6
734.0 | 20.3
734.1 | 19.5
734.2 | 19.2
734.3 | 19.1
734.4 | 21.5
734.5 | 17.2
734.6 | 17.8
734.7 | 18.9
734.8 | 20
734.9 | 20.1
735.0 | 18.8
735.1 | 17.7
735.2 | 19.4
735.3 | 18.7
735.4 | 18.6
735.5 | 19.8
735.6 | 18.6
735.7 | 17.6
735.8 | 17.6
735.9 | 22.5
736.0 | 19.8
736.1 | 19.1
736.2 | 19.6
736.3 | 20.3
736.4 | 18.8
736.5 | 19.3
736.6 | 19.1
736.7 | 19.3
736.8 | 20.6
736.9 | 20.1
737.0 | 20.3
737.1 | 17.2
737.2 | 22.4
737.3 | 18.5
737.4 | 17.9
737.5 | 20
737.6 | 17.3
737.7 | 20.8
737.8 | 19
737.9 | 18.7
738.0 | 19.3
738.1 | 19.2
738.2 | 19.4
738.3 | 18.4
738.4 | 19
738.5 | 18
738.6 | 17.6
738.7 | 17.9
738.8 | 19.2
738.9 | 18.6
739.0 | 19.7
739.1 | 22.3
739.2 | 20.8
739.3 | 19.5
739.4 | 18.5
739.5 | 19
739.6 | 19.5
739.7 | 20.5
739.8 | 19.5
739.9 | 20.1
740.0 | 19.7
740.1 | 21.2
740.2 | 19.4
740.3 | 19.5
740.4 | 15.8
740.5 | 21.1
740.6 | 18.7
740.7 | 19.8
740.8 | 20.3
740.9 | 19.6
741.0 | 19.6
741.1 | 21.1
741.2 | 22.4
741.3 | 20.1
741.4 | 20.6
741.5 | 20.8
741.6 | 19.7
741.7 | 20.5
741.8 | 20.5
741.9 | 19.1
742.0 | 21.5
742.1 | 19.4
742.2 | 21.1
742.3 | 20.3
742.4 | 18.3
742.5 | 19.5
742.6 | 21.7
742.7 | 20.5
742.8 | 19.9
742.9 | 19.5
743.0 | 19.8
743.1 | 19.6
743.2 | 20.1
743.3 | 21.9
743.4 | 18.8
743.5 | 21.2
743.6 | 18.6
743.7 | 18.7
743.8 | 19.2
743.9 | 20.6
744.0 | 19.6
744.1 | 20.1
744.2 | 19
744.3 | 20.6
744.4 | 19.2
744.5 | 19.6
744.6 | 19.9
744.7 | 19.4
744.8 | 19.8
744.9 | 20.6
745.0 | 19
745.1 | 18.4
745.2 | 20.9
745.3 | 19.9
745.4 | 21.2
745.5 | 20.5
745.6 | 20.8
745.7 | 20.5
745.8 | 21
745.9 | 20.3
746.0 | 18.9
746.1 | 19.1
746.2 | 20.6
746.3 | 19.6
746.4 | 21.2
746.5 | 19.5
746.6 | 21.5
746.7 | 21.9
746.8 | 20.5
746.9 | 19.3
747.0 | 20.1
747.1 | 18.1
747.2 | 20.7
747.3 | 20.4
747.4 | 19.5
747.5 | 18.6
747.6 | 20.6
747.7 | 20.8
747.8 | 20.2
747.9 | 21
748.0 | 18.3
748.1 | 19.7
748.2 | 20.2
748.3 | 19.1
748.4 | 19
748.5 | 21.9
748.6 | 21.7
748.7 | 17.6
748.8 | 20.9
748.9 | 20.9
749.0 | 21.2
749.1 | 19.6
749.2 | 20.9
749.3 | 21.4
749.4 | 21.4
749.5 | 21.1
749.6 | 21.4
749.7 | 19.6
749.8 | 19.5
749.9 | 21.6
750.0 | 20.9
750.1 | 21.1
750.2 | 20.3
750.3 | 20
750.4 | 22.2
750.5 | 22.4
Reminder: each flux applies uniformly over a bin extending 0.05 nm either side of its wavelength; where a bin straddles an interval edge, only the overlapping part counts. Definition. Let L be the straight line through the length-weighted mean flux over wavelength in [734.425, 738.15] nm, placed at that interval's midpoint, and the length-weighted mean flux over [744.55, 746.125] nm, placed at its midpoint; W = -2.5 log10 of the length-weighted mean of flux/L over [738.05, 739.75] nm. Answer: 0.01 mag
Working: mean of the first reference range 19.2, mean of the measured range 19.2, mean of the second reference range 20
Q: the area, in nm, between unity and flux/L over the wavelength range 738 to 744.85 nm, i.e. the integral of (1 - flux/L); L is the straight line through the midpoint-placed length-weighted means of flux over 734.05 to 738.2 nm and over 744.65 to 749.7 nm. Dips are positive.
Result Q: -0.02 nm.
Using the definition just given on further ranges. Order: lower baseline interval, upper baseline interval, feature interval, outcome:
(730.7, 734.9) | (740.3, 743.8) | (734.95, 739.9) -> 0.112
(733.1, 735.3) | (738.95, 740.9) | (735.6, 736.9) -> 0.010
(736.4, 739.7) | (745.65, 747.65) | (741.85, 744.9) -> -0.018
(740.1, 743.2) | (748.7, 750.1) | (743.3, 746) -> 0.048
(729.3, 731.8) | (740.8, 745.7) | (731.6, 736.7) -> 0.123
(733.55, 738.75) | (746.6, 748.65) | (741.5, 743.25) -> -0.033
